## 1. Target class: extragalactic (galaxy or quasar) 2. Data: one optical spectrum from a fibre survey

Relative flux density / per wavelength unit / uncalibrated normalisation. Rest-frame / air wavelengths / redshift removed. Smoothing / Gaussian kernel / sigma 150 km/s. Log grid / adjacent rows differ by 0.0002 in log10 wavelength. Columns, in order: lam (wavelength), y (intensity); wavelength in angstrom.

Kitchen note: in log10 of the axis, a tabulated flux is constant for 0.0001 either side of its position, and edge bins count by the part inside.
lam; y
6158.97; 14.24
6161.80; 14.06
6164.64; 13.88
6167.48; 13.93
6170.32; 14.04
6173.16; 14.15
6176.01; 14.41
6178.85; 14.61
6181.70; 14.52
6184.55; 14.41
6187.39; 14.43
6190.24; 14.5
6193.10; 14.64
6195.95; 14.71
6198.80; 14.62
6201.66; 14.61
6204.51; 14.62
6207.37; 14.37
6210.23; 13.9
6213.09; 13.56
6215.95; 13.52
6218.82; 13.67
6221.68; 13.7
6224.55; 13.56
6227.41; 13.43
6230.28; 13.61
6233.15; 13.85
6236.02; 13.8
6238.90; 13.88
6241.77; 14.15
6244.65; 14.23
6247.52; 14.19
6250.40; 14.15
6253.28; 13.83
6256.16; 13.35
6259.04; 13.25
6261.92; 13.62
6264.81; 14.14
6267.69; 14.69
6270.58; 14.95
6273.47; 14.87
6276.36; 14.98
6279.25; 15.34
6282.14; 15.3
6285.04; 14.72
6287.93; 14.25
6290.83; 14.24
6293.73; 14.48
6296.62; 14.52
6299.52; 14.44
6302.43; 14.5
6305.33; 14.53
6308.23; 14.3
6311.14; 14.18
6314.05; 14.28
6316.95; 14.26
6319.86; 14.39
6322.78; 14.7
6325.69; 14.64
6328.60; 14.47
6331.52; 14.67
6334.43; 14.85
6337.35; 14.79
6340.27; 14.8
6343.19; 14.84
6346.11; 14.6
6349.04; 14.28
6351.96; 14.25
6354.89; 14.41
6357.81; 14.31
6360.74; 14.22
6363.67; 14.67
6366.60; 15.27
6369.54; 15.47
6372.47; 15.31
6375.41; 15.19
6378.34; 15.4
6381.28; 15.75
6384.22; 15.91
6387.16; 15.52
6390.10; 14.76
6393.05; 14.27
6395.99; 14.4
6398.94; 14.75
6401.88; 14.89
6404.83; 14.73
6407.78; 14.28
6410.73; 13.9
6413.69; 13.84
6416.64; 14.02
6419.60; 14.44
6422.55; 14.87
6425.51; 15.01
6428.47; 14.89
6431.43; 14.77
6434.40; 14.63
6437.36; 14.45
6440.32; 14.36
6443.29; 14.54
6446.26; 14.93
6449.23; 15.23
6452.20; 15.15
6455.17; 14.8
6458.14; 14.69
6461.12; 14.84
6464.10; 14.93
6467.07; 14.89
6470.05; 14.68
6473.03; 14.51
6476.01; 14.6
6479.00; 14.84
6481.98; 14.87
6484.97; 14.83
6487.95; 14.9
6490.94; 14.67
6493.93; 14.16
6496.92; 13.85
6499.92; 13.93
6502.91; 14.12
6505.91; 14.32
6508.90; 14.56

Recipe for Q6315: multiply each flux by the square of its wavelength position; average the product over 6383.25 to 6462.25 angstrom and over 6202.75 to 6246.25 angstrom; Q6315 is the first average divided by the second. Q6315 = 1.13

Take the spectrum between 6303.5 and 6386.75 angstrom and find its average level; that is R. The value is 14.8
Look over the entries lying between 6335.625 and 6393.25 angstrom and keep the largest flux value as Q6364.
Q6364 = 15.91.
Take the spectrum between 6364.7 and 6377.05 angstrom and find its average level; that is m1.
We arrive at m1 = 15.3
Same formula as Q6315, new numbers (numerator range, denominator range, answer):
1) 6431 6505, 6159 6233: 1.13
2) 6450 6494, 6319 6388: 1.03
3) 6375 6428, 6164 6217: 1.10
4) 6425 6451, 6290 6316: 1.07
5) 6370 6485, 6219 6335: 1.09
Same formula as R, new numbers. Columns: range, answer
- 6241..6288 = 14.4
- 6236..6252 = 14.1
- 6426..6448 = 14.7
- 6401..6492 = 14.7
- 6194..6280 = 14.1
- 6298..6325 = 14.4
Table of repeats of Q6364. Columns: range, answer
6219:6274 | 14.95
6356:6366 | 14.67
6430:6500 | 15.23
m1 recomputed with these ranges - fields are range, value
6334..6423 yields 14.7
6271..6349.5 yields 14.6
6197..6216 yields 14.2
